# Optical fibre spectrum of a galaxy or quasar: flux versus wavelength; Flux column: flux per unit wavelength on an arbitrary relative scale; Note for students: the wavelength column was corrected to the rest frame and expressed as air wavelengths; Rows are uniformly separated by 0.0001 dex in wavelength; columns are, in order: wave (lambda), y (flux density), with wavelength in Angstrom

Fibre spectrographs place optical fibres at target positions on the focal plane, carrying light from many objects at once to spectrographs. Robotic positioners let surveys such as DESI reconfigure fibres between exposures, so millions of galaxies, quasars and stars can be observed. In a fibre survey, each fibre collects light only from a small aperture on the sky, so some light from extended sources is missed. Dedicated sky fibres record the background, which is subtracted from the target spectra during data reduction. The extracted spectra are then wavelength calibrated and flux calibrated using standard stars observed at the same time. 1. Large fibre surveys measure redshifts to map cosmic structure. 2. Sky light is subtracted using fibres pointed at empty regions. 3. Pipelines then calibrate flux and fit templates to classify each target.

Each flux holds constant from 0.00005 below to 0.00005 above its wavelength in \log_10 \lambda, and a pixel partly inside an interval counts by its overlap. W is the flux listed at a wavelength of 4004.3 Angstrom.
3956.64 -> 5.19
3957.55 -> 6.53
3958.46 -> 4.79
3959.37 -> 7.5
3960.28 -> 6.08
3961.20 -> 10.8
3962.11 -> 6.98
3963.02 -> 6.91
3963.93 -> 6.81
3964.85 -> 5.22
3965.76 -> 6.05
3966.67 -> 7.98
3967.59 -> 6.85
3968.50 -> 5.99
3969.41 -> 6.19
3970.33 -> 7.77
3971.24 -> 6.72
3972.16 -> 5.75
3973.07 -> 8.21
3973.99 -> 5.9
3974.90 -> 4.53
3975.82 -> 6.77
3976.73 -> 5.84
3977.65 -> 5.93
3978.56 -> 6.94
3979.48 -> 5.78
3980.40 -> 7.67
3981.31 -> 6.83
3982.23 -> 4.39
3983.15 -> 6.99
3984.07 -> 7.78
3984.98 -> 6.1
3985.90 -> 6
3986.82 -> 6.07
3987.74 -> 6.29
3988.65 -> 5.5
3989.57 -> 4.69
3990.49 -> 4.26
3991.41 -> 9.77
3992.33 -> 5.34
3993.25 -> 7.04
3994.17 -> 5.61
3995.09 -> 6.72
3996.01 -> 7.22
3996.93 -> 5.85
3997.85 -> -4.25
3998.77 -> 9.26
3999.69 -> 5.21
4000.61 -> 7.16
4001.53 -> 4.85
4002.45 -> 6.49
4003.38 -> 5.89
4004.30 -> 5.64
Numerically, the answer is 5.64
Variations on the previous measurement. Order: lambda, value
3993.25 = 7.04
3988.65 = 5.5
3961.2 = 10.8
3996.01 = 7.22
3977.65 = 5.93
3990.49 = 4.26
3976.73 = 5.84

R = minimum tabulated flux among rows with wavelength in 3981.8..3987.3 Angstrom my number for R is 4.39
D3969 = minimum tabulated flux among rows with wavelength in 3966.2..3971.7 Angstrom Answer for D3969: 5.99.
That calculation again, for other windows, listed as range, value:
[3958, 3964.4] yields 4.79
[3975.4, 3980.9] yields 5.78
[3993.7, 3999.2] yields -4.25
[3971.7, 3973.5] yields 5.75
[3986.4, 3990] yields 4.69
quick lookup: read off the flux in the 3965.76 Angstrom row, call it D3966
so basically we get 6.05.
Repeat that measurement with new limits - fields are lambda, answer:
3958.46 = 4.79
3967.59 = 6.85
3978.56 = 6.94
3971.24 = 6.72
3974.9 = 4.53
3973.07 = 8.21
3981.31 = 6.83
